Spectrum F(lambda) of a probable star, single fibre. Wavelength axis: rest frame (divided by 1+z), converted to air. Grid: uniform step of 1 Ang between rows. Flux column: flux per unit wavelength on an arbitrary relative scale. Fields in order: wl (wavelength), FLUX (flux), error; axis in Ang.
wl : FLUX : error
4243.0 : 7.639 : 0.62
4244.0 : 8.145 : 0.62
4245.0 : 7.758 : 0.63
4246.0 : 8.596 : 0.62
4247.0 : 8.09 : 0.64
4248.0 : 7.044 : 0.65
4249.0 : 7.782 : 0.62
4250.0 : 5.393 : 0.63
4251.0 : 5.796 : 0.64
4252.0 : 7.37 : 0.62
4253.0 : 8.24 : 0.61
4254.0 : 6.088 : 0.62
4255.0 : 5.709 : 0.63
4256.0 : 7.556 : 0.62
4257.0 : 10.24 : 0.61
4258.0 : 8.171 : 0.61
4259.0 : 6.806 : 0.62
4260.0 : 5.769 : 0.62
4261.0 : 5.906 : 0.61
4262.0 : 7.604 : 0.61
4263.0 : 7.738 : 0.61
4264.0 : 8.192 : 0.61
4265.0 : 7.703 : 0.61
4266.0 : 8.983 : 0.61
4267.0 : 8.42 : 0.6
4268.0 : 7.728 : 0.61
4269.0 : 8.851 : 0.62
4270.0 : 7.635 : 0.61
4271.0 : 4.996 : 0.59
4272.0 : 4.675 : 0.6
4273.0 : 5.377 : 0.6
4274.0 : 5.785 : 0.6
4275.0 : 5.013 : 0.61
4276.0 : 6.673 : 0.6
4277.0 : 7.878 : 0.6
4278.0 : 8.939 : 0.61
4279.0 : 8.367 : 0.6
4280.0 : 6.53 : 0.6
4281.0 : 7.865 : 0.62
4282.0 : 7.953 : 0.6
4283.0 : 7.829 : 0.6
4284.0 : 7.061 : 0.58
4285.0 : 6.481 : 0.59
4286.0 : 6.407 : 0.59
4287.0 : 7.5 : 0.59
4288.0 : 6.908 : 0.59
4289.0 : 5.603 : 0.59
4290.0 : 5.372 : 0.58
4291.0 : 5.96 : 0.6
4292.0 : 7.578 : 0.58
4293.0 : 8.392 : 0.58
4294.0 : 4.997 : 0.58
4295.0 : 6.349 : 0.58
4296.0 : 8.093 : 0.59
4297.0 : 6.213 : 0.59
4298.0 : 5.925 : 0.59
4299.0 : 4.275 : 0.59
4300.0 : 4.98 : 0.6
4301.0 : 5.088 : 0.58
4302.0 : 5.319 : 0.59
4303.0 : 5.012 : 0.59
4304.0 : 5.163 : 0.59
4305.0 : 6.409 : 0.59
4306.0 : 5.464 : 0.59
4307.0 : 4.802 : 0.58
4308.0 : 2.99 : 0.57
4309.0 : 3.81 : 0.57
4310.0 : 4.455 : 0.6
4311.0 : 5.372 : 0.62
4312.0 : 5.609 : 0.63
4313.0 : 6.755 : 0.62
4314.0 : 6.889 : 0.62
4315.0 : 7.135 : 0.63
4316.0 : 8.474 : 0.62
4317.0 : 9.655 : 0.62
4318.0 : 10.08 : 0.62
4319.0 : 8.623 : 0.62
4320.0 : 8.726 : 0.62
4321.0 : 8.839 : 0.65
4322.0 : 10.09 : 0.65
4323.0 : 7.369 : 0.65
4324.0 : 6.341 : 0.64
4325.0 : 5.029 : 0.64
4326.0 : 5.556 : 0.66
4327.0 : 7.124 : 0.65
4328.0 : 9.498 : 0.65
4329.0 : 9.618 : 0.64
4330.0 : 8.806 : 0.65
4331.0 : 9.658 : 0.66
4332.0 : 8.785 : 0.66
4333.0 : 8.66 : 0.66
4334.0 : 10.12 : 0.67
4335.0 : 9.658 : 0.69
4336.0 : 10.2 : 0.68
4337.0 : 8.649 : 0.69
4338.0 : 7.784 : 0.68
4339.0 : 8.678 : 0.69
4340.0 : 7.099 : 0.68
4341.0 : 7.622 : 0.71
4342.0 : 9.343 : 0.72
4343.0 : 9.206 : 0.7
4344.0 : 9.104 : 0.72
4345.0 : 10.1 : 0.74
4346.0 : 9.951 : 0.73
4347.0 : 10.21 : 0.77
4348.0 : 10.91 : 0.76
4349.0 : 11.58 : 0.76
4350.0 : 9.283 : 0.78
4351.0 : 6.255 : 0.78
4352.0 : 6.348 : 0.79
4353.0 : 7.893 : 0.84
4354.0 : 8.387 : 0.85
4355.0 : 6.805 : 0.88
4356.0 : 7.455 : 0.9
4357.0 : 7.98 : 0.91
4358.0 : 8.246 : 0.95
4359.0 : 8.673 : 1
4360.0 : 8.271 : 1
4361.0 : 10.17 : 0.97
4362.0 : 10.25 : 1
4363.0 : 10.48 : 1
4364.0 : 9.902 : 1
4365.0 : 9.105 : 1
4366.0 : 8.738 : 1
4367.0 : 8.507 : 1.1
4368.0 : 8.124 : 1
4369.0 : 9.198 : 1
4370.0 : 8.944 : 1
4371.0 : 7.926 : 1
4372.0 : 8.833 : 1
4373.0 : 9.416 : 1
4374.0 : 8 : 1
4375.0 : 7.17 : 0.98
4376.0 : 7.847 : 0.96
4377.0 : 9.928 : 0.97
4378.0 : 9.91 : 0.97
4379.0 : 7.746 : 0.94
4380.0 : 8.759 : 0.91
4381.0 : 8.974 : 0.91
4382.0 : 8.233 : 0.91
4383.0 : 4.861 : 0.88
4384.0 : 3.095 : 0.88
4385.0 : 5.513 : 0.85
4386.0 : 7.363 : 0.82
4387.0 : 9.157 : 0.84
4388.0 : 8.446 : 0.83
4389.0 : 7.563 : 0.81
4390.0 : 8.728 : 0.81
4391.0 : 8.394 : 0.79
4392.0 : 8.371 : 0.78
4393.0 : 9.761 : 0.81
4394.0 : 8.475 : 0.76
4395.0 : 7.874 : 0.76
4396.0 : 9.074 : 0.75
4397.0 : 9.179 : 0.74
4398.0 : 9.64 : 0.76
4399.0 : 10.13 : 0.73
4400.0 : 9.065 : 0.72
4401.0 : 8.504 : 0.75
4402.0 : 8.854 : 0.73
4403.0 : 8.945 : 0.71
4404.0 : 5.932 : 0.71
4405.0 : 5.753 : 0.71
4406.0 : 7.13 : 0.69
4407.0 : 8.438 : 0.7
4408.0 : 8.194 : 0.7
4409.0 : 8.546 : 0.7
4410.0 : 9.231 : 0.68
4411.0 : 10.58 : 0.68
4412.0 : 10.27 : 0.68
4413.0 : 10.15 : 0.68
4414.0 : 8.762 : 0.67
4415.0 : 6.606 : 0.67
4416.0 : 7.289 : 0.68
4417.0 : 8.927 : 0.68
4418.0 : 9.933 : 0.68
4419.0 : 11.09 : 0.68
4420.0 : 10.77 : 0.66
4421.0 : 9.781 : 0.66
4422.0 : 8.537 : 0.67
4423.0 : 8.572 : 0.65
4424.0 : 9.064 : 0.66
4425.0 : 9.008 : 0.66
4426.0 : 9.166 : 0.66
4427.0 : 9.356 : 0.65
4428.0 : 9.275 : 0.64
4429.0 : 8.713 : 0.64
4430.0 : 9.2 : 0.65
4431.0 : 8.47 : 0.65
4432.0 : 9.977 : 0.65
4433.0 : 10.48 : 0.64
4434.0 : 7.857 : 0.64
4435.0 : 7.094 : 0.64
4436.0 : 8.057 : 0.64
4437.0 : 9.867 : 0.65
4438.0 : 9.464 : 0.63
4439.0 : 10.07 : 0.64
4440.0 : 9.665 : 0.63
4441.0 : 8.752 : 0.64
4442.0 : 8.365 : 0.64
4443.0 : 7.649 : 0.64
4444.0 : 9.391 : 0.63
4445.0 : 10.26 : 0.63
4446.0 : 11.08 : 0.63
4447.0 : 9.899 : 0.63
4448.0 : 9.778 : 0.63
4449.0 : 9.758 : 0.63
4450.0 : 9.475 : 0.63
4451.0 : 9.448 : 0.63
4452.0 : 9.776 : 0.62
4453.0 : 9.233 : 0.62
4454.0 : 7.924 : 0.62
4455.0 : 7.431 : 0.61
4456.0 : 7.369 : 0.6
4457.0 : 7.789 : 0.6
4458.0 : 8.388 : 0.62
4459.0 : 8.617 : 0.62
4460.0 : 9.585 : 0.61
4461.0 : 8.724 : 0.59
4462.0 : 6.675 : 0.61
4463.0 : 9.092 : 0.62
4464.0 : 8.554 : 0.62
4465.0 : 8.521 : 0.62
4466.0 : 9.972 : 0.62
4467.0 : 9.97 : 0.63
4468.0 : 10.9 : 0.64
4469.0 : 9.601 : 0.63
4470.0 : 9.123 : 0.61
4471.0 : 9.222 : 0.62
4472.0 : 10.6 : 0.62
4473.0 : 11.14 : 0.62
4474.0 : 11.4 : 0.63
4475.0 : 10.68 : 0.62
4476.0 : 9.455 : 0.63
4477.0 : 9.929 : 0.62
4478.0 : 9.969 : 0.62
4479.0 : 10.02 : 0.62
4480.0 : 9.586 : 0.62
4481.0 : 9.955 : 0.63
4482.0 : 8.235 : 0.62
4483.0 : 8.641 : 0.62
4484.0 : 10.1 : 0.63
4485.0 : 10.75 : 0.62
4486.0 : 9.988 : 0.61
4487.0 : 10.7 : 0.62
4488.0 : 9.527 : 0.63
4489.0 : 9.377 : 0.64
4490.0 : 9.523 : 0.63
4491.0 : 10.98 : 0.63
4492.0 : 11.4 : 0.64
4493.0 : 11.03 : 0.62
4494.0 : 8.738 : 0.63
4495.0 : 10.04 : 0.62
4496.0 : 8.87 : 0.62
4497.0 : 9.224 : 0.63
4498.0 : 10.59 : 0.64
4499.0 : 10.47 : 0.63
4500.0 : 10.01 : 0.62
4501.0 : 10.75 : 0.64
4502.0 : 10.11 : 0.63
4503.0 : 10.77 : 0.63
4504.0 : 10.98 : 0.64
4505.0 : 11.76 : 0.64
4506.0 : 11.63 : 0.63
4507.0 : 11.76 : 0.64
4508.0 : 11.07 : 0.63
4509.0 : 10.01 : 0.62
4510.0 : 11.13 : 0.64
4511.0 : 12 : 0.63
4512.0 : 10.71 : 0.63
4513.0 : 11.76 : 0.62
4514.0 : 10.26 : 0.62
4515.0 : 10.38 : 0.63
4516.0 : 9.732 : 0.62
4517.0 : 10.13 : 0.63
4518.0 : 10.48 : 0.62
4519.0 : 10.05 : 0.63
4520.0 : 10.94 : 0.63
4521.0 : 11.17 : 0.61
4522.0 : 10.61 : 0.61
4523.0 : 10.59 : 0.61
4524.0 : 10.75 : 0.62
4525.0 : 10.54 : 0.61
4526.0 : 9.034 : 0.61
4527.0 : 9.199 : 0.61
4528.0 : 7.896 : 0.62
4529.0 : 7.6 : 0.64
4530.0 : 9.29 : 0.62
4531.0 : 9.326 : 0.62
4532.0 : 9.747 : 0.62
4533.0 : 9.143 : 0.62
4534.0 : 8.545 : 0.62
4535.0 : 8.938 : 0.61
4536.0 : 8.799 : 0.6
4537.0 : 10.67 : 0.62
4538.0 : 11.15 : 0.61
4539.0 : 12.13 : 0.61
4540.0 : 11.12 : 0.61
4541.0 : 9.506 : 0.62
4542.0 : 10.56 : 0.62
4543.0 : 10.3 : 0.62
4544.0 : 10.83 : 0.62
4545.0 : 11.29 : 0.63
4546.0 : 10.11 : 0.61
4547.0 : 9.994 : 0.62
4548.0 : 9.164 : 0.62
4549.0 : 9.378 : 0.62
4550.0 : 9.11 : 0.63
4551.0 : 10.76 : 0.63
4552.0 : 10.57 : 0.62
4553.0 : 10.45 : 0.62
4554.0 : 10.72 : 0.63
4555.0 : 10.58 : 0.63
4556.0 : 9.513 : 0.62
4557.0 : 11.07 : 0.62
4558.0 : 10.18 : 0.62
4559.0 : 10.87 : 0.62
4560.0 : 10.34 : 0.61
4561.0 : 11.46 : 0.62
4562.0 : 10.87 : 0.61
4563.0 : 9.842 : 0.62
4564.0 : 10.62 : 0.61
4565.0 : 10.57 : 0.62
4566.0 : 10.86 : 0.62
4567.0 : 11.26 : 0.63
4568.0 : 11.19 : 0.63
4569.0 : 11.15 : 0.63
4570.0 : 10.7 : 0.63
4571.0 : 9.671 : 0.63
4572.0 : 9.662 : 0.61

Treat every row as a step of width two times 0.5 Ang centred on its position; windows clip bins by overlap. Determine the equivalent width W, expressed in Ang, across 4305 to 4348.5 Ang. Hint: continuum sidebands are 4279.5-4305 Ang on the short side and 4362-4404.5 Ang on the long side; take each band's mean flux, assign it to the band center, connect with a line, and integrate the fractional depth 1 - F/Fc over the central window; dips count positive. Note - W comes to -4.7 Ang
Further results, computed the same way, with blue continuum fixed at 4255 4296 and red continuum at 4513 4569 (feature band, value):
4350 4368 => -0.8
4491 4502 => -0.5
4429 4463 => 0.5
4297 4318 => 4.7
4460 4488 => -0.8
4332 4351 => -3.3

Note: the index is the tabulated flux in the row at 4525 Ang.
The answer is 10.54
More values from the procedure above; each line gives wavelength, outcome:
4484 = 10.1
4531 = 9.326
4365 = 9.105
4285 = 6.481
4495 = 10.04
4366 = 8.738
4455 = 7.431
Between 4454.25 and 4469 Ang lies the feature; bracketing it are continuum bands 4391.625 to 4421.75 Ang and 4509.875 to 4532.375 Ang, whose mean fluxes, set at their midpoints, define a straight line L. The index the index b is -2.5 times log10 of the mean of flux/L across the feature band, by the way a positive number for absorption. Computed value 0.09 mag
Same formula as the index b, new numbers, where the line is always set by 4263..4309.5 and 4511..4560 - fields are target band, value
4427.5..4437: -0.028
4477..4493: -0.062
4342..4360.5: -0.174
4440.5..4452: -0.074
